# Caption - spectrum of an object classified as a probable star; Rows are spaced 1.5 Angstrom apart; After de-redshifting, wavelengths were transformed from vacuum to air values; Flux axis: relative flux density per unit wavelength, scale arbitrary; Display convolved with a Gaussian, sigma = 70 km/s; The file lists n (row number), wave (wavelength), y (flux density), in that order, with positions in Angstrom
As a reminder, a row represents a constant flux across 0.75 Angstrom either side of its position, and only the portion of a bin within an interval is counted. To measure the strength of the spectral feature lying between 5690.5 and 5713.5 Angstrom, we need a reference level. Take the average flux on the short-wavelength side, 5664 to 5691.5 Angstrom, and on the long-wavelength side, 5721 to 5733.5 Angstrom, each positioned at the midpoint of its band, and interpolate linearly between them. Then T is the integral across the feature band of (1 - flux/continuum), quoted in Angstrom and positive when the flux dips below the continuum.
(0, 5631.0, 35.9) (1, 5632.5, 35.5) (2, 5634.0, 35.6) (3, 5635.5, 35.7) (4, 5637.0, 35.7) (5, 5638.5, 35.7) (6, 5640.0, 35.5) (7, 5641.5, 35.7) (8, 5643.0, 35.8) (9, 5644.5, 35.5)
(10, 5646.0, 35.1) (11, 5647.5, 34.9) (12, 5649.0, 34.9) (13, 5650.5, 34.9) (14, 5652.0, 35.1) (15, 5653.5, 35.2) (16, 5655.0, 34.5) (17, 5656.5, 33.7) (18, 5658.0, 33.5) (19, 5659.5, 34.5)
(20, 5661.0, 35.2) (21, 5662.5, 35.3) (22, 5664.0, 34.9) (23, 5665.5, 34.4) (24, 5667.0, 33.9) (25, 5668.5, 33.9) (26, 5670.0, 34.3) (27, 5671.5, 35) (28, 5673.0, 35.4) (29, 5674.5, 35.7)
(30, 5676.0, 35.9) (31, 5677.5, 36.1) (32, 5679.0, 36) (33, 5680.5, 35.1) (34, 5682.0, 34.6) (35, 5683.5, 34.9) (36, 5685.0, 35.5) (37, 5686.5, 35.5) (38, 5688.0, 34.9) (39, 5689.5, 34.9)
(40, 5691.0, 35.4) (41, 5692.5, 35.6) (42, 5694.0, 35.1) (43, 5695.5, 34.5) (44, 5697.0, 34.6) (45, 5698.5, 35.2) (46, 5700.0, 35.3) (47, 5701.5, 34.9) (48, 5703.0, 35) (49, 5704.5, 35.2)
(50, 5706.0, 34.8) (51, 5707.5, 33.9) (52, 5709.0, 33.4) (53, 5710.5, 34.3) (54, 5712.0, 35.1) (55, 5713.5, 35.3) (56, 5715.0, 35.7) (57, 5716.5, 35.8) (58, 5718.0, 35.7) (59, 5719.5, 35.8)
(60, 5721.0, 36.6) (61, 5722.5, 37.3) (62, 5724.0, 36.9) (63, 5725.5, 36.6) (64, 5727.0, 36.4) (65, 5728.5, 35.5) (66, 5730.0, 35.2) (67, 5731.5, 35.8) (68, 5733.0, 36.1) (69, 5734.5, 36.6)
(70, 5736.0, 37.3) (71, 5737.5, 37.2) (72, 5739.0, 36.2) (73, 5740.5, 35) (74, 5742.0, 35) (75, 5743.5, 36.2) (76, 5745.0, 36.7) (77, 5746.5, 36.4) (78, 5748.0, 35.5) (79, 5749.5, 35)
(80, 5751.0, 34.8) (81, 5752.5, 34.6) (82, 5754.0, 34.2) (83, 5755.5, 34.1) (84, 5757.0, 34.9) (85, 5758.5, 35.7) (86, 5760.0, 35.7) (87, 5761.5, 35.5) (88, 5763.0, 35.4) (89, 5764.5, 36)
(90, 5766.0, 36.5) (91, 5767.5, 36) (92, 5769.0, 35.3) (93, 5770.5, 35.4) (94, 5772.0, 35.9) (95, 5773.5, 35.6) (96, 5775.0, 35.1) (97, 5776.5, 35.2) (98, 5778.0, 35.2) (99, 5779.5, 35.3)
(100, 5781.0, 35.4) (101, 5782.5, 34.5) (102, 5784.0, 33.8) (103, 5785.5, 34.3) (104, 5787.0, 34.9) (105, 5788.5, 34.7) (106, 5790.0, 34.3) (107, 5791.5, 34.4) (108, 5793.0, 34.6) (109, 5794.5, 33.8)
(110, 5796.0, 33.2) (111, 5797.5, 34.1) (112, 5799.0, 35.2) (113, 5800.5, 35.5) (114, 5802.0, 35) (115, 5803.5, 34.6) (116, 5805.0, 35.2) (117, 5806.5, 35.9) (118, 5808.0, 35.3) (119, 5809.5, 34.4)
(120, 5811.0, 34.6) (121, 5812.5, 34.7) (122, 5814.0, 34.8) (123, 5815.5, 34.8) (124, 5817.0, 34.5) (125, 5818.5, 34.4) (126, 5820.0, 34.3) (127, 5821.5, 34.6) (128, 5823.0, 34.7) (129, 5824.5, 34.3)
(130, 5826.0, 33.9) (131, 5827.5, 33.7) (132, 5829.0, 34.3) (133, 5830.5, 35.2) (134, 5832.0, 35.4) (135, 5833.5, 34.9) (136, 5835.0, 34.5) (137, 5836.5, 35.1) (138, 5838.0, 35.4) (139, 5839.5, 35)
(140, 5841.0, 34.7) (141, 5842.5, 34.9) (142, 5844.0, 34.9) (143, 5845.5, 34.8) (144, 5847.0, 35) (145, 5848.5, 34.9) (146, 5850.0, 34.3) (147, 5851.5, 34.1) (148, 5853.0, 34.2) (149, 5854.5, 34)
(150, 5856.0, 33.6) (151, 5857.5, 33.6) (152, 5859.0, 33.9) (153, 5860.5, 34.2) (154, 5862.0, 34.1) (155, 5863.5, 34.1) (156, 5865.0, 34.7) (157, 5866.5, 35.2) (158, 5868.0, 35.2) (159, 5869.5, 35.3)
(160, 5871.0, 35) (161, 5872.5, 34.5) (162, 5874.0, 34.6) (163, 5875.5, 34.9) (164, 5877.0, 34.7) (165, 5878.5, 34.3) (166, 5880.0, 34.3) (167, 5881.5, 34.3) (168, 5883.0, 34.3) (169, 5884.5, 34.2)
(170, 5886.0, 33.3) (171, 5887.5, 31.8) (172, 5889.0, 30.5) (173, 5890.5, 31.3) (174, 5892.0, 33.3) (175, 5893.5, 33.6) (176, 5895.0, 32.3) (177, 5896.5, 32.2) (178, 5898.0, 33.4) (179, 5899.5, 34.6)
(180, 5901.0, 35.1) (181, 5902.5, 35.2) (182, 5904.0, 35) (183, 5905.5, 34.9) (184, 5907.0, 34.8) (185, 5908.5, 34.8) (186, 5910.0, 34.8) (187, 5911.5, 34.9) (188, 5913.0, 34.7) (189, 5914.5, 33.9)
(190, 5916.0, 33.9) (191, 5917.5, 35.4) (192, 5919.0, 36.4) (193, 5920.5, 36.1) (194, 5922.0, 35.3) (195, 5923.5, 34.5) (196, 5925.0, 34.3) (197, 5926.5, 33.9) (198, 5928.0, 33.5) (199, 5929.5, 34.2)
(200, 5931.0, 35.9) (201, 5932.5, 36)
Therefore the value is 0.5 Angstrom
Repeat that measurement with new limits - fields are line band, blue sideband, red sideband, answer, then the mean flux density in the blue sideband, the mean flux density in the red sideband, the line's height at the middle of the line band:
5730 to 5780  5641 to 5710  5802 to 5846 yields -1.1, 34.9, 34.8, 34.8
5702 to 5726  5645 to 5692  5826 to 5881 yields -0.4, 34.9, 34.6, 34.9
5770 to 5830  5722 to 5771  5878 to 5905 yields 0.4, 35.8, 33.5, 34.9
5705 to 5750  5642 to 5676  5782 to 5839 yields -1.3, 34.8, 34.6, 34.7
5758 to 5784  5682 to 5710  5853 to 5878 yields -0.6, 34.9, 34.5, 34.7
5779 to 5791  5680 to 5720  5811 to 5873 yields 0.0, 35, 34.6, 34.8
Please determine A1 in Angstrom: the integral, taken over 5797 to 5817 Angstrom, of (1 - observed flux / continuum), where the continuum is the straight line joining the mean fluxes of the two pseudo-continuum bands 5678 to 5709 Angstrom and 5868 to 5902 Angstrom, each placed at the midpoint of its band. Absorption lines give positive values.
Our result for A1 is -0.4 Angstrom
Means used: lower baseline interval 35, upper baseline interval 33.8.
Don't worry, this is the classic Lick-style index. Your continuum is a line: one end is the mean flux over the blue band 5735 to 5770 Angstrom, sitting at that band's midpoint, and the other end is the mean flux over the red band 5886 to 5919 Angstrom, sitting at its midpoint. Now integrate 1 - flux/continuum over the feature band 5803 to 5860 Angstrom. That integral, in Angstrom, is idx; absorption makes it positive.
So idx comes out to 0.1 Angstrom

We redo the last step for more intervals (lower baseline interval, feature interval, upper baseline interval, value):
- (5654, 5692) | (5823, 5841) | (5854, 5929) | -0.15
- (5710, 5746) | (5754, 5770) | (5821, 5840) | 0.06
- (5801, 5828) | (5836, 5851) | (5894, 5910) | -0.15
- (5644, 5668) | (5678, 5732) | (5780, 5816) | -1.01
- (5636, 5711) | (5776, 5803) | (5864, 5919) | -0.06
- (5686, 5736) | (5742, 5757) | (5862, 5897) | -0.07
